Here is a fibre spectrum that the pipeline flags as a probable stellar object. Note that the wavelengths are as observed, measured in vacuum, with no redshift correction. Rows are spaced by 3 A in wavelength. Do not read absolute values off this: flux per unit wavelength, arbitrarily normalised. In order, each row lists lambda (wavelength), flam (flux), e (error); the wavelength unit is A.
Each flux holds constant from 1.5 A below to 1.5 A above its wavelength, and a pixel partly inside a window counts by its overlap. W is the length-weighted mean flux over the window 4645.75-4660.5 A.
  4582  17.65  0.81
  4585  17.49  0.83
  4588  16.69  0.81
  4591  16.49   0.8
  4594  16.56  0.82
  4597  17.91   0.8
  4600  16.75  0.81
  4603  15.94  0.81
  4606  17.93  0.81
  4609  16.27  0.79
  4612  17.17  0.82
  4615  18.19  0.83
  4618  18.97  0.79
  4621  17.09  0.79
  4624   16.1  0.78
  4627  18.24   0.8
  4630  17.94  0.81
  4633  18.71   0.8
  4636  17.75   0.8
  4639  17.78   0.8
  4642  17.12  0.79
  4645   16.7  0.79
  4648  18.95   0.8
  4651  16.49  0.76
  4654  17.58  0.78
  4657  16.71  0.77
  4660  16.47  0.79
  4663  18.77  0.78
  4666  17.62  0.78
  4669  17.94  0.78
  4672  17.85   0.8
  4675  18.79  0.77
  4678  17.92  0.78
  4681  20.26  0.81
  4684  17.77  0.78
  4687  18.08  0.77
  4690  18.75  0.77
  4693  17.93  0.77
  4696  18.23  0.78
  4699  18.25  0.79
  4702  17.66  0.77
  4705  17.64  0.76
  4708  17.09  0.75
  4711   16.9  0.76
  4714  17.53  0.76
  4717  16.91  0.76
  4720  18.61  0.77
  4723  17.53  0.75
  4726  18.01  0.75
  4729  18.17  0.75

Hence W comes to 17.3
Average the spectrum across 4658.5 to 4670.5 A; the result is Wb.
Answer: 17.7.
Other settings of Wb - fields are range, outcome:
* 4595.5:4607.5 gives 17.1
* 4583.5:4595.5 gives 16.8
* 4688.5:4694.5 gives 18.3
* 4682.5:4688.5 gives 17.9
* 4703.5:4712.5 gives 17.2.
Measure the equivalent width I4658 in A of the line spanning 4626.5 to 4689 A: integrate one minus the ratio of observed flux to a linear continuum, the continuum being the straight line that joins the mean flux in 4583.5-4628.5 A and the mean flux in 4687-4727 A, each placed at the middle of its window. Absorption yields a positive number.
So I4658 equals -1.4 A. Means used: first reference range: 17.2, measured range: 17.9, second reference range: 17.8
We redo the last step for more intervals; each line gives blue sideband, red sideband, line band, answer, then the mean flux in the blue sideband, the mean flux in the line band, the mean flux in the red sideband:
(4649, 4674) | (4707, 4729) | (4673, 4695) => -1.2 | 17.5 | 18.5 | 17.6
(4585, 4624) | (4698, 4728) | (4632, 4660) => -0.2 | 17.1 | 17.5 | 17.6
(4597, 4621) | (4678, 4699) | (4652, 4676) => 0.6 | 17.3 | 17.7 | 18.4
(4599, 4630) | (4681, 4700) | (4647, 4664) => 0.4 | 17.3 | 17.4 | 18.3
